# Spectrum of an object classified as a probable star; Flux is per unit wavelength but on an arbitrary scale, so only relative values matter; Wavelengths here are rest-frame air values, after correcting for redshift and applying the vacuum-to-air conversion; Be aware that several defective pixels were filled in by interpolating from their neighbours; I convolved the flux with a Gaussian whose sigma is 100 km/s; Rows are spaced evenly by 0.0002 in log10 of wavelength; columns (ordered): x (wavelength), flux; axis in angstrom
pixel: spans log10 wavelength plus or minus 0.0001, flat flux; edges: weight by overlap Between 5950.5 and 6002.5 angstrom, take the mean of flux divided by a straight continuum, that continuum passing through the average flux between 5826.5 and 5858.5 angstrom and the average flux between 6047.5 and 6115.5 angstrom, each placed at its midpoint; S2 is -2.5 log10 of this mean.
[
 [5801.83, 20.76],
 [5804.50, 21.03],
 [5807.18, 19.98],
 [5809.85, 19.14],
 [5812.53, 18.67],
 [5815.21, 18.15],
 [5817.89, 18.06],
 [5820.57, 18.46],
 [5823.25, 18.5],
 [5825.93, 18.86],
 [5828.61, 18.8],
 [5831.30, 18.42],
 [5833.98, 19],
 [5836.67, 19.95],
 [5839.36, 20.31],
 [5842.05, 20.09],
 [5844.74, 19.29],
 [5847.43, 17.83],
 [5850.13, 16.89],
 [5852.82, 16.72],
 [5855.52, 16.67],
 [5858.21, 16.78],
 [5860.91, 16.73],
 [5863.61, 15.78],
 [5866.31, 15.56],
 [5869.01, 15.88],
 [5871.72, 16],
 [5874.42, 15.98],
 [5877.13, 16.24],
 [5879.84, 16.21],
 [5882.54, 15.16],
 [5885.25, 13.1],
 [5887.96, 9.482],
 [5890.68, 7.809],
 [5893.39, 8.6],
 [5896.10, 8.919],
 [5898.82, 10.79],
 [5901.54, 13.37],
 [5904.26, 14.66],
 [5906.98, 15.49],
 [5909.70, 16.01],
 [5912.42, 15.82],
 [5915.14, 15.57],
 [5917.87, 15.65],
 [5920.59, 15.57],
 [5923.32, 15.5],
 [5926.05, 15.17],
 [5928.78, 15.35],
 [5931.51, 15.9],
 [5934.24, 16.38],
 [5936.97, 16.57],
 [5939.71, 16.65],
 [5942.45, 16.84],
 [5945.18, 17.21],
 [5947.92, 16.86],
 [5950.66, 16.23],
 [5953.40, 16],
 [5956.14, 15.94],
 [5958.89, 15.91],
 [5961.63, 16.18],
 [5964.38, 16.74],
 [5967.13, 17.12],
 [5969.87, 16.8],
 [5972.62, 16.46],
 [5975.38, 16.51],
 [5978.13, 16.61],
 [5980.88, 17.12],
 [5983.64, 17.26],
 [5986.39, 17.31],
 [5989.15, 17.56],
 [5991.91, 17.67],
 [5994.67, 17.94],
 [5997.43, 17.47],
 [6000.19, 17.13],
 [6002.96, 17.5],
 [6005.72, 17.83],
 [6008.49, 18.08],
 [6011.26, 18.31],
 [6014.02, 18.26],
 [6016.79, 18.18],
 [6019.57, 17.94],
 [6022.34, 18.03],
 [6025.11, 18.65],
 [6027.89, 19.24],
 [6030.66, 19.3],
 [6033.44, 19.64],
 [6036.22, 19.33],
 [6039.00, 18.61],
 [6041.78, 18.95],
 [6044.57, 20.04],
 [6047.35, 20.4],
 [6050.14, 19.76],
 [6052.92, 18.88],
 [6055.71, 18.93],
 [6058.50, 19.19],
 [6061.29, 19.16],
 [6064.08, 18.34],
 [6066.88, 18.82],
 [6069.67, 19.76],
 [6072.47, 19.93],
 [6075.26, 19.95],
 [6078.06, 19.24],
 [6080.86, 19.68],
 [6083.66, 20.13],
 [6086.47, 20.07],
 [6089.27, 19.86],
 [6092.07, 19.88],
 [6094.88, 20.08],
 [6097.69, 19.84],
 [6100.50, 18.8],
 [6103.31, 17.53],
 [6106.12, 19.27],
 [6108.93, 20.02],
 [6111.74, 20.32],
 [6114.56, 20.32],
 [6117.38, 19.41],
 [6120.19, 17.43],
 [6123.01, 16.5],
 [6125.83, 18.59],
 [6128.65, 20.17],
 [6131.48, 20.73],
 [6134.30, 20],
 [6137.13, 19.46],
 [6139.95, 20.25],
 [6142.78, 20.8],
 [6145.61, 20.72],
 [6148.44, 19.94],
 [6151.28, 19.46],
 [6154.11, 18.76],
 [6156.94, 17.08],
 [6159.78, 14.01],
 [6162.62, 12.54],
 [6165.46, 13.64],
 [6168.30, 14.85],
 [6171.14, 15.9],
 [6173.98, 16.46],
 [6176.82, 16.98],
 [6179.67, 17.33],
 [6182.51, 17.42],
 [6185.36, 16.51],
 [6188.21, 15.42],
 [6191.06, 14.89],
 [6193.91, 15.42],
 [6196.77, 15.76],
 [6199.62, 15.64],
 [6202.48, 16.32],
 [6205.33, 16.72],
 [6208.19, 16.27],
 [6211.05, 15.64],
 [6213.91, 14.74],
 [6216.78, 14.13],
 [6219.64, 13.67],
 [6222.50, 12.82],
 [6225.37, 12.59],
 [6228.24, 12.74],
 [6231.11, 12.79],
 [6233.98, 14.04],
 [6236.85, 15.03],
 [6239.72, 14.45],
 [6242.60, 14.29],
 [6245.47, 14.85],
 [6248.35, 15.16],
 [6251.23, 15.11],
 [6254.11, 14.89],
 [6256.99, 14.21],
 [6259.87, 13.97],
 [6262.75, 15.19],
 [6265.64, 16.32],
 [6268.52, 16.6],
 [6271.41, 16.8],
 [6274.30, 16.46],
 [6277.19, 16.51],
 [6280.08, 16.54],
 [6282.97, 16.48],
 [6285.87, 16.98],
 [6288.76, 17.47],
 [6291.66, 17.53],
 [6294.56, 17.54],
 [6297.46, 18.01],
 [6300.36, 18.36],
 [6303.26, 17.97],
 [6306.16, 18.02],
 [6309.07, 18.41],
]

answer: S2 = 0.132 mag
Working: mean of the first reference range 18.5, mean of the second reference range 19.5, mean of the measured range 16.9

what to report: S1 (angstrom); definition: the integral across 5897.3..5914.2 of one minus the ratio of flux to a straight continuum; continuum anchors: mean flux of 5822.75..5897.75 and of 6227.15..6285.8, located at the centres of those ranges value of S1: 1.7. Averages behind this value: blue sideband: 16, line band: 14.3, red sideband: 15.2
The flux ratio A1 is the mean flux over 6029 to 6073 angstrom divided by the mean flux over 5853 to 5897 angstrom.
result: 1.36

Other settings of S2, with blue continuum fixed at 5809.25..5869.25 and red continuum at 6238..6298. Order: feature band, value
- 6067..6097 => -0.18 mag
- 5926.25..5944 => 0.09 mag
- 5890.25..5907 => 0.50 mag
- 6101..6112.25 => -0.15 mag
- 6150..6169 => 0.05 mag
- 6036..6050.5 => -0.15 mag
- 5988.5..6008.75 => -0.02 mag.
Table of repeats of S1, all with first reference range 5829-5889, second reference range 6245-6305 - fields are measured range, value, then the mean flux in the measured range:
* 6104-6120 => -2.9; 19.6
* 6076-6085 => -1.7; 19.7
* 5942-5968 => 0.3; 16.5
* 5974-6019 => -2.4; 17.6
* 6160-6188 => 1.4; 15.7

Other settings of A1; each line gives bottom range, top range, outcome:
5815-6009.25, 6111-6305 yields 1.01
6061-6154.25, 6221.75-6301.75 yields 0.79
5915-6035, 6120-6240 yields 0.96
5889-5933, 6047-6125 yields 1.41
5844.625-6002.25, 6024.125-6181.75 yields 1.20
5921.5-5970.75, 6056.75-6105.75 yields 1.19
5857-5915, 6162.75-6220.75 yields 1.11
